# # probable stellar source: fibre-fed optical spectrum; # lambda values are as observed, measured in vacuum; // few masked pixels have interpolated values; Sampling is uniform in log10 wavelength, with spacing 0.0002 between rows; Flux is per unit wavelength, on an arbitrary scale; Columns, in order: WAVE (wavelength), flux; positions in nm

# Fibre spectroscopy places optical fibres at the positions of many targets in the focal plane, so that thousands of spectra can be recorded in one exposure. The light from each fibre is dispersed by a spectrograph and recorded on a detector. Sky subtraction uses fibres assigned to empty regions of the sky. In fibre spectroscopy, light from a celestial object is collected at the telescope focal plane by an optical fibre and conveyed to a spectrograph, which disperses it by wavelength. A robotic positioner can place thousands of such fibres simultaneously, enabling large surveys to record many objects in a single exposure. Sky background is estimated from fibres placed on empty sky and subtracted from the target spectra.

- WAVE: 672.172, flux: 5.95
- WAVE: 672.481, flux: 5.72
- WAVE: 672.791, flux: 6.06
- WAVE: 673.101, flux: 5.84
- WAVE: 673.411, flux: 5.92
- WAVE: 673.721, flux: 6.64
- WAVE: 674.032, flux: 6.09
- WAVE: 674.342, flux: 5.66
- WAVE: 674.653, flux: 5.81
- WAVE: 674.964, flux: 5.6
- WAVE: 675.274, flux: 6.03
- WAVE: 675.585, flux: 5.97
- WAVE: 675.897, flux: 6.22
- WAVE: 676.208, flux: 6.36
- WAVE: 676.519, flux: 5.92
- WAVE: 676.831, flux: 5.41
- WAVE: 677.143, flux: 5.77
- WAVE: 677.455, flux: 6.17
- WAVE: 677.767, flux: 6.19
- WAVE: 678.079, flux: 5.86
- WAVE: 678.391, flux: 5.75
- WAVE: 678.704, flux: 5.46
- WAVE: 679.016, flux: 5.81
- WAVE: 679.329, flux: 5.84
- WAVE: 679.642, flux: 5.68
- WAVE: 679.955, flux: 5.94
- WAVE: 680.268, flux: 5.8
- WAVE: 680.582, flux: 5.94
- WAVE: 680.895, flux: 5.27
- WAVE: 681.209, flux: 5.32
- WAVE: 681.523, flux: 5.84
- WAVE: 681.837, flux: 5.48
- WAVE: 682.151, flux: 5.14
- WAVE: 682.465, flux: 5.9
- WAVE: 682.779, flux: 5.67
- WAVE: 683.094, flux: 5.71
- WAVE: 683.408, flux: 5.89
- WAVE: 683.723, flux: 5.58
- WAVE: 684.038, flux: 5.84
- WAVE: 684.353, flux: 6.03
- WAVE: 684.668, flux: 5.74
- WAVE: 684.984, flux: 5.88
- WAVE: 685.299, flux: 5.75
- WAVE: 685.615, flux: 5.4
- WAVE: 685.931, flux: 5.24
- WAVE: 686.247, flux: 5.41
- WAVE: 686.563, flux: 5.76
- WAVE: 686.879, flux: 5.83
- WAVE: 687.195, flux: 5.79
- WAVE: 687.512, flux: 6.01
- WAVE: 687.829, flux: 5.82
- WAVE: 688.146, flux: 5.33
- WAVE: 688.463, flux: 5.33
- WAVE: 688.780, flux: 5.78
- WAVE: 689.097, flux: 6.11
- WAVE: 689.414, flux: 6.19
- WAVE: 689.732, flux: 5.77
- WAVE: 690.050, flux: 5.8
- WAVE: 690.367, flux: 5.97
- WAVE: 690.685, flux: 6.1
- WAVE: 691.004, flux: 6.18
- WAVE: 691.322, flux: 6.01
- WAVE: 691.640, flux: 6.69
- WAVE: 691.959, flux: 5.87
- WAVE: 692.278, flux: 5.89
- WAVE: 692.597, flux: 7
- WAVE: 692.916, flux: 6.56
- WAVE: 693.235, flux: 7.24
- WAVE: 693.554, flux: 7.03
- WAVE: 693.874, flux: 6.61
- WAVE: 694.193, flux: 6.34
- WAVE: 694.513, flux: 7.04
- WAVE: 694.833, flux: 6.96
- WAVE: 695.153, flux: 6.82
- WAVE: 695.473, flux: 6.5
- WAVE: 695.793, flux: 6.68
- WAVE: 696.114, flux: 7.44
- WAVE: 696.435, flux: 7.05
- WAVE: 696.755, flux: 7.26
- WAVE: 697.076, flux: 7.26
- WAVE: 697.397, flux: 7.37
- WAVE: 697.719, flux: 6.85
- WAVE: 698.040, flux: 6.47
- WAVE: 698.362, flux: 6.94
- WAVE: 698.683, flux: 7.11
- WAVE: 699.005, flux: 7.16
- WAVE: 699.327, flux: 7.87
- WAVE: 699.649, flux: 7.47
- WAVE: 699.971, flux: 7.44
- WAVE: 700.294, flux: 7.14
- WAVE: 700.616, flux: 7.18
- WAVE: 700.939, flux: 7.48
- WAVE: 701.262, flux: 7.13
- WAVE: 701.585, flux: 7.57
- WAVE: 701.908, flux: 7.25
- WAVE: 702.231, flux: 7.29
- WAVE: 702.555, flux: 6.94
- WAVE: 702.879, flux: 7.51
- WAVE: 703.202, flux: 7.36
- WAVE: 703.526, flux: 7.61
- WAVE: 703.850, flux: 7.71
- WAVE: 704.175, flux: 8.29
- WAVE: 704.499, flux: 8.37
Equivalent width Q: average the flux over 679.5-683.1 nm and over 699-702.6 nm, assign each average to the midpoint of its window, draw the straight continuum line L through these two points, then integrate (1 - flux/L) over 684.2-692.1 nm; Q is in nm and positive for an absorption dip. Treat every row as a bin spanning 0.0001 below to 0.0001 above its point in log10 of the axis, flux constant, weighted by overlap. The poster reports 0.512 nm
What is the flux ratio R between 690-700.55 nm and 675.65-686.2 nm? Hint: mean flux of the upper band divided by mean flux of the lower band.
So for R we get 1.18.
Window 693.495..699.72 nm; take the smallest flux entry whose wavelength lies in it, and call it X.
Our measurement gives 6.34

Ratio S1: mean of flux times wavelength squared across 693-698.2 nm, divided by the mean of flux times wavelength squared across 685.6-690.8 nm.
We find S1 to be 1.2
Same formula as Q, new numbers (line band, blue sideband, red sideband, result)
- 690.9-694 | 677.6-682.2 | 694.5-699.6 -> 0.09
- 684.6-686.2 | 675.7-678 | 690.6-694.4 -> 0.17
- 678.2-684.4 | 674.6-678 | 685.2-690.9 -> 0.19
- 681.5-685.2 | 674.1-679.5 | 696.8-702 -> 0.32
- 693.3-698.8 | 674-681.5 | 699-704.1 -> 0.08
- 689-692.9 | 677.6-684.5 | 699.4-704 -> 0.22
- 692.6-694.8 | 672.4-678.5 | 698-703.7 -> 0.03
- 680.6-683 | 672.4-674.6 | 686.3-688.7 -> 0.11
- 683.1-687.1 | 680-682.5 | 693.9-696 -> 0.14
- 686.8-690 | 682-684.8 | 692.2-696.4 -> 0.22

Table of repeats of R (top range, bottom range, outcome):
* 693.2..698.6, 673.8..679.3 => 1.18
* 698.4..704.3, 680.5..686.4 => 1.31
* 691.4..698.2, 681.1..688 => 1.20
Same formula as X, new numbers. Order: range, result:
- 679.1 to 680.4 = 5.68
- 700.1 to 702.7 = 6.94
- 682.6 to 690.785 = 5.24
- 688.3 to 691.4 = 5.33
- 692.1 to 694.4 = 5.89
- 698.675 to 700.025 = 7.11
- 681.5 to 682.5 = 5.14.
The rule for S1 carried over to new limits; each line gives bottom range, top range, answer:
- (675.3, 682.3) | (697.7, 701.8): 1.33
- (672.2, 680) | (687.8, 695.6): 1.11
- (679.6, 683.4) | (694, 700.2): 1.31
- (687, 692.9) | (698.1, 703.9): 1.26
